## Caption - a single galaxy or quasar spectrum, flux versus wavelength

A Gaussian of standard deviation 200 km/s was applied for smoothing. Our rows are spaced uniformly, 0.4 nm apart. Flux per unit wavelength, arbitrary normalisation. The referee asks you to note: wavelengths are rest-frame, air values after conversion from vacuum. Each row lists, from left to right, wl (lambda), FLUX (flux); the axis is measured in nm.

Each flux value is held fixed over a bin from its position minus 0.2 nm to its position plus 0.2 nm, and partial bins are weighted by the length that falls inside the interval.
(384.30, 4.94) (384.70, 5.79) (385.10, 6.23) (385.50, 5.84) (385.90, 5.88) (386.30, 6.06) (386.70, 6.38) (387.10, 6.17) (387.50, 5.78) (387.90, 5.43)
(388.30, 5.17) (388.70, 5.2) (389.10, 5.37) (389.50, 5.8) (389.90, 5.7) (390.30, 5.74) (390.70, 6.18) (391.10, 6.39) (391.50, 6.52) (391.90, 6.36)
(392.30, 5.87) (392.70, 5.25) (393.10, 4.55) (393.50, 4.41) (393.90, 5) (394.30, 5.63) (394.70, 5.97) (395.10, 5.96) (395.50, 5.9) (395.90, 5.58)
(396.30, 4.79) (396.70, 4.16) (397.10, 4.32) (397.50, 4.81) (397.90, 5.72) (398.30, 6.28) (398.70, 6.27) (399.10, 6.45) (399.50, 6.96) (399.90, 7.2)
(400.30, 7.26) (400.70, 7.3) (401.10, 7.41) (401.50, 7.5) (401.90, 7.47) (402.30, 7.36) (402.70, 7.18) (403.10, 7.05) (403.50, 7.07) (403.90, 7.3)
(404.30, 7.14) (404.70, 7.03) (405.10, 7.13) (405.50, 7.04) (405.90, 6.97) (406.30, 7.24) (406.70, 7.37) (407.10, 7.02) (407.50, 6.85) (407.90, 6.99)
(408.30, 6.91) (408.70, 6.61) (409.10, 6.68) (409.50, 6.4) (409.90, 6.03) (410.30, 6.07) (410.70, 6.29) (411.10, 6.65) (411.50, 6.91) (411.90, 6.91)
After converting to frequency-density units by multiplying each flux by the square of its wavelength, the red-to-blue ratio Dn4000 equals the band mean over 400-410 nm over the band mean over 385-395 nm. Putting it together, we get 1.33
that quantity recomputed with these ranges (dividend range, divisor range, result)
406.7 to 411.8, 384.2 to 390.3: 1.30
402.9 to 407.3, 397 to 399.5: 1.27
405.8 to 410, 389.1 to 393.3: 1.28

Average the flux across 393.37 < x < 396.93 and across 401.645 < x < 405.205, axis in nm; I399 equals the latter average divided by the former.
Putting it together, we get 1.36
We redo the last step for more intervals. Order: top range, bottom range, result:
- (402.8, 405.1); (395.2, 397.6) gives 1.43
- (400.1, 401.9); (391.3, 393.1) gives 1.26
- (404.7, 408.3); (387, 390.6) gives 1.26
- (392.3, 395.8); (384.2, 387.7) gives 0.91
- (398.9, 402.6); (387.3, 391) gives 1.28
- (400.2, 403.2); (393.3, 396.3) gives 1.35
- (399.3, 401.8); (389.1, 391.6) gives 1.22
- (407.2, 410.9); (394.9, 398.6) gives 1.23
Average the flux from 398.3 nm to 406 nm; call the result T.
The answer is 7.09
